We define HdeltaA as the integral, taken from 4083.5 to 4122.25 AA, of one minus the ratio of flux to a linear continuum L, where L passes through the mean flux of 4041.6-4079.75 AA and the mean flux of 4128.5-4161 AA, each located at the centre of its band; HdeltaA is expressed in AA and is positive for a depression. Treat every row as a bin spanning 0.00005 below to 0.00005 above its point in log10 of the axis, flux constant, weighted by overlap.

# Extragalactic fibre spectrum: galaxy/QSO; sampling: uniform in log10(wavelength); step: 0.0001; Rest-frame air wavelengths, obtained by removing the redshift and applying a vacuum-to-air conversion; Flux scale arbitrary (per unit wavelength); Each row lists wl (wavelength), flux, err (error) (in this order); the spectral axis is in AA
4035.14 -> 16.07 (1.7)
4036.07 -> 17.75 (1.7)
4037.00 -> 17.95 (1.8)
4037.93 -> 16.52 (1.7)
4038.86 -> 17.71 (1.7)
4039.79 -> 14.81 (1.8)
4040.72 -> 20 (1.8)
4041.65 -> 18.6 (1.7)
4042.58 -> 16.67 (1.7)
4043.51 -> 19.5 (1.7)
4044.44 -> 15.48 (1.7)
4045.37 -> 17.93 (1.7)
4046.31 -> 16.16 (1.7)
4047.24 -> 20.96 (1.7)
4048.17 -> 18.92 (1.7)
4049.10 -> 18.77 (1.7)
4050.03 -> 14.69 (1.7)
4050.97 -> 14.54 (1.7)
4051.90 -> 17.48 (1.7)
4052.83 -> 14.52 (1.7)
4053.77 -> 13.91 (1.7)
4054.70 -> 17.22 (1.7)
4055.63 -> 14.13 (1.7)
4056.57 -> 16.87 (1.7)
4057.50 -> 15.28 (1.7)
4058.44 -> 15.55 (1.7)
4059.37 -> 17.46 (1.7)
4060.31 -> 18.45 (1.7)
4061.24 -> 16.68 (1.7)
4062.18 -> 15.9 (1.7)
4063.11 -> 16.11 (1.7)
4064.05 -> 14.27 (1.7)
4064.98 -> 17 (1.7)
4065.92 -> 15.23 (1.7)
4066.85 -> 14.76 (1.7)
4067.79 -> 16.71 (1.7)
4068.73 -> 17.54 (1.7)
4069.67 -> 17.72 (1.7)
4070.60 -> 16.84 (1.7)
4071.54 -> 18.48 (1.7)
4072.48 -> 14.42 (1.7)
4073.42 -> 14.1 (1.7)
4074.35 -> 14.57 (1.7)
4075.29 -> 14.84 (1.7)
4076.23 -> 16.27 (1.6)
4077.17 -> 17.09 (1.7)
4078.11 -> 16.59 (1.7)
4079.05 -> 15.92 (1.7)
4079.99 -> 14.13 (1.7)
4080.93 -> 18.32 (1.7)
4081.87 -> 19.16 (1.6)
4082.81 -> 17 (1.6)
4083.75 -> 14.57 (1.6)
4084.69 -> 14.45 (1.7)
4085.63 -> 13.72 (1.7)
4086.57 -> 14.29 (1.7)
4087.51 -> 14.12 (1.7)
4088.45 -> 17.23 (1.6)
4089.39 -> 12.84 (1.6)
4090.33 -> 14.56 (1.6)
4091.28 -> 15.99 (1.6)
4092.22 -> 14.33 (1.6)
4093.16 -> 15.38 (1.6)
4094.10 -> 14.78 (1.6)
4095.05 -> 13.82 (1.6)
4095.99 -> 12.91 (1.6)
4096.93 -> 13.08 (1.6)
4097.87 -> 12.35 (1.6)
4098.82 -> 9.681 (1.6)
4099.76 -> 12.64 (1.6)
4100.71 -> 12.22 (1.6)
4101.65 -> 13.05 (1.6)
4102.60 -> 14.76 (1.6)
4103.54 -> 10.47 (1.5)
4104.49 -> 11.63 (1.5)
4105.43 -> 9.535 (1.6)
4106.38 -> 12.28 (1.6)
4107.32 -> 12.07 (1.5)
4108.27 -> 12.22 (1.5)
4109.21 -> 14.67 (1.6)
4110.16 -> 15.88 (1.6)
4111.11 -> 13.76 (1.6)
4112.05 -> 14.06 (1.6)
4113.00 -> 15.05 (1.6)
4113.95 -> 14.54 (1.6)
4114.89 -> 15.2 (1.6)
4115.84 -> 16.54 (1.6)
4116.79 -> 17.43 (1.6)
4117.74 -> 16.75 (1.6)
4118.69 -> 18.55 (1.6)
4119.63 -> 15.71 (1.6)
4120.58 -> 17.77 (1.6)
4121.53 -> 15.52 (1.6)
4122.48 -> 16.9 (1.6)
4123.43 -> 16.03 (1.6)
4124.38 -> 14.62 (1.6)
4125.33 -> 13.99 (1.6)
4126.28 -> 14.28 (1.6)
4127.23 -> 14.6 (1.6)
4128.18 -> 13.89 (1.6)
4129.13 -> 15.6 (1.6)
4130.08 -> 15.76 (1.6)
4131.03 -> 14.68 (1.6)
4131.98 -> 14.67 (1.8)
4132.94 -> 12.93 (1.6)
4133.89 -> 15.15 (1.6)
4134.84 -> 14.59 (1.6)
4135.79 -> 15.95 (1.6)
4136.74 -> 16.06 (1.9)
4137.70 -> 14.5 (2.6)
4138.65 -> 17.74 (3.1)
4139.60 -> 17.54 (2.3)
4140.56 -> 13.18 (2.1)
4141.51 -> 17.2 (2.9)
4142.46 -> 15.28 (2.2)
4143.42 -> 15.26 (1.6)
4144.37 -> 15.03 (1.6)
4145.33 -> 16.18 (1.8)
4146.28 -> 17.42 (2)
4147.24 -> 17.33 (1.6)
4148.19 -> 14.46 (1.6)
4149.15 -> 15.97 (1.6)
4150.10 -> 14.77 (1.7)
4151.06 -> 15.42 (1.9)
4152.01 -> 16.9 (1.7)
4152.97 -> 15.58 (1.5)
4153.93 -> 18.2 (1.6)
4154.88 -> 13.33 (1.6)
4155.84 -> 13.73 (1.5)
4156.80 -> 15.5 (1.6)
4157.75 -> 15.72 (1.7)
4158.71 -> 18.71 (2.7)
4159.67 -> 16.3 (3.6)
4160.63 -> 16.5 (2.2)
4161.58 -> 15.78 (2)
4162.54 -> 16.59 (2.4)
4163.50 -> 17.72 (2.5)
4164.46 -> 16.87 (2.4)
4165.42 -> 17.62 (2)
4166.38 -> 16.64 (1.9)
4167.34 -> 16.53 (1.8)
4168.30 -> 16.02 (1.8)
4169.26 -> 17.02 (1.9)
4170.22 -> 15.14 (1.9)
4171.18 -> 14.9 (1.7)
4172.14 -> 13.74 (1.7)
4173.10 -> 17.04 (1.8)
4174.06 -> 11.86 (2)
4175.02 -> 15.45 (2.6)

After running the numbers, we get 4.5 AA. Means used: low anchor 16.4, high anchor 15.7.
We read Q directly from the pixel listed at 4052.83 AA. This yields 14.52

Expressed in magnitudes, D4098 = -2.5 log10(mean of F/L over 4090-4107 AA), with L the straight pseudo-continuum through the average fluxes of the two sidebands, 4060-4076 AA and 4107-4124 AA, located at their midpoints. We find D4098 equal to 0.211 mag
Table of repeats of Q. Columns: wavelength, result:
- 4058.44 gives 15.55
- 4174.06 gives 11.86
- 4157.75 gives 15.72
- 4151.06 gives 15.42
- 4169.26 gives 17.02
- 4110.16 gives 15.88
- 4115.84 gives 16.54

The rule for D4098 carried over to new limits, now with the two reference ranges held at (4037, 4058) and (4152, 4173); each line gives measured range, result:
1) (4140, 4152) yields 0.04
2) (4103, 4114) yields 0.26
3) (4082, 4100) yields 0.17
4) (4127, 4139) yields 0.09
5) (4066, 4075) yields 0.04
